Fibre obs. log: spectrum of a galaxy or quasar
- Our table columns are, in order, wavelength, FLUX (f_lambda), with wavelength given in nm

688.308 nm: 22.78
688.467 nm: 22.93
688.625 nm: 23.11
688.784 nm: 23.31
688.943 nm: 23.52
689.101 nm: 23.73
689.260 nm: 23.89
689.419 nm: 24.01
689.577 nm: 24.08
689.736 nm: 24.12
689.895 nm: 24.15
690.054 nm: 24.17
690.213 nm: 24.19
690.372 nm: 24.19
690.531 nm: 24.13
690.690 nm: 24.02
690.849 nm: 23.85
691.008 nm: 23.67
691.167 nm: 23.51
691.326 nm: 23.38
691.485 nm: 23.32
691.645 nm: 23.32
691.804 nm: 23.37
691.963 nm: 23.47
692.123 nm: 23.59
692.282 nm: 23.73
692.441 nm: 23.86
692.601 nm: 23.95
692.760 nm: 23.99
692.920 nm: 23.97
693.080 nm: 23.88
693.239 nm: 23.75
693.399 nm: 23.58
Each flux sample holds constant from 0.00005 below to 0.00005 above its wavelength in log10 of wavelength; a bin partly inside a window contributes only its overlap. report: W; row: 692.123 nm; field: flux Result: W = 23.59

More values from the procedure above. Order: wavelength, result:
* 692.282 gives 23.73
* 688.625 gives 23.11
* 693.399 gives 23.58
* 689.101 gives 23.73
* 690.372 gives 24.19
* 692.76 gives 23.99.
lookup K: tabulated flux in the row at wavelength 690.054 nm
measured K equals 24.17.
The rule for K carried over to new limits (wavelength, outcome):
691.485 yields 23.32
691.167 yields 23.51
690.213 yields 24.19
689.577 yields 24.08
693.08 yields 23.88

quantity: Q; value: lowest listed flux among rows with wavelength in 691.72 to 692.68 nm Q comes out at 23.37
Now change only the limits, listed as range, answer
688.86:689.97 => 23.52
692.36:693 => 23.86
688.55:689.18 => 23.11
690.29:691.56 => 23.32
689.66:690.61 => 24.12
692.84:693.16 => 23.88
